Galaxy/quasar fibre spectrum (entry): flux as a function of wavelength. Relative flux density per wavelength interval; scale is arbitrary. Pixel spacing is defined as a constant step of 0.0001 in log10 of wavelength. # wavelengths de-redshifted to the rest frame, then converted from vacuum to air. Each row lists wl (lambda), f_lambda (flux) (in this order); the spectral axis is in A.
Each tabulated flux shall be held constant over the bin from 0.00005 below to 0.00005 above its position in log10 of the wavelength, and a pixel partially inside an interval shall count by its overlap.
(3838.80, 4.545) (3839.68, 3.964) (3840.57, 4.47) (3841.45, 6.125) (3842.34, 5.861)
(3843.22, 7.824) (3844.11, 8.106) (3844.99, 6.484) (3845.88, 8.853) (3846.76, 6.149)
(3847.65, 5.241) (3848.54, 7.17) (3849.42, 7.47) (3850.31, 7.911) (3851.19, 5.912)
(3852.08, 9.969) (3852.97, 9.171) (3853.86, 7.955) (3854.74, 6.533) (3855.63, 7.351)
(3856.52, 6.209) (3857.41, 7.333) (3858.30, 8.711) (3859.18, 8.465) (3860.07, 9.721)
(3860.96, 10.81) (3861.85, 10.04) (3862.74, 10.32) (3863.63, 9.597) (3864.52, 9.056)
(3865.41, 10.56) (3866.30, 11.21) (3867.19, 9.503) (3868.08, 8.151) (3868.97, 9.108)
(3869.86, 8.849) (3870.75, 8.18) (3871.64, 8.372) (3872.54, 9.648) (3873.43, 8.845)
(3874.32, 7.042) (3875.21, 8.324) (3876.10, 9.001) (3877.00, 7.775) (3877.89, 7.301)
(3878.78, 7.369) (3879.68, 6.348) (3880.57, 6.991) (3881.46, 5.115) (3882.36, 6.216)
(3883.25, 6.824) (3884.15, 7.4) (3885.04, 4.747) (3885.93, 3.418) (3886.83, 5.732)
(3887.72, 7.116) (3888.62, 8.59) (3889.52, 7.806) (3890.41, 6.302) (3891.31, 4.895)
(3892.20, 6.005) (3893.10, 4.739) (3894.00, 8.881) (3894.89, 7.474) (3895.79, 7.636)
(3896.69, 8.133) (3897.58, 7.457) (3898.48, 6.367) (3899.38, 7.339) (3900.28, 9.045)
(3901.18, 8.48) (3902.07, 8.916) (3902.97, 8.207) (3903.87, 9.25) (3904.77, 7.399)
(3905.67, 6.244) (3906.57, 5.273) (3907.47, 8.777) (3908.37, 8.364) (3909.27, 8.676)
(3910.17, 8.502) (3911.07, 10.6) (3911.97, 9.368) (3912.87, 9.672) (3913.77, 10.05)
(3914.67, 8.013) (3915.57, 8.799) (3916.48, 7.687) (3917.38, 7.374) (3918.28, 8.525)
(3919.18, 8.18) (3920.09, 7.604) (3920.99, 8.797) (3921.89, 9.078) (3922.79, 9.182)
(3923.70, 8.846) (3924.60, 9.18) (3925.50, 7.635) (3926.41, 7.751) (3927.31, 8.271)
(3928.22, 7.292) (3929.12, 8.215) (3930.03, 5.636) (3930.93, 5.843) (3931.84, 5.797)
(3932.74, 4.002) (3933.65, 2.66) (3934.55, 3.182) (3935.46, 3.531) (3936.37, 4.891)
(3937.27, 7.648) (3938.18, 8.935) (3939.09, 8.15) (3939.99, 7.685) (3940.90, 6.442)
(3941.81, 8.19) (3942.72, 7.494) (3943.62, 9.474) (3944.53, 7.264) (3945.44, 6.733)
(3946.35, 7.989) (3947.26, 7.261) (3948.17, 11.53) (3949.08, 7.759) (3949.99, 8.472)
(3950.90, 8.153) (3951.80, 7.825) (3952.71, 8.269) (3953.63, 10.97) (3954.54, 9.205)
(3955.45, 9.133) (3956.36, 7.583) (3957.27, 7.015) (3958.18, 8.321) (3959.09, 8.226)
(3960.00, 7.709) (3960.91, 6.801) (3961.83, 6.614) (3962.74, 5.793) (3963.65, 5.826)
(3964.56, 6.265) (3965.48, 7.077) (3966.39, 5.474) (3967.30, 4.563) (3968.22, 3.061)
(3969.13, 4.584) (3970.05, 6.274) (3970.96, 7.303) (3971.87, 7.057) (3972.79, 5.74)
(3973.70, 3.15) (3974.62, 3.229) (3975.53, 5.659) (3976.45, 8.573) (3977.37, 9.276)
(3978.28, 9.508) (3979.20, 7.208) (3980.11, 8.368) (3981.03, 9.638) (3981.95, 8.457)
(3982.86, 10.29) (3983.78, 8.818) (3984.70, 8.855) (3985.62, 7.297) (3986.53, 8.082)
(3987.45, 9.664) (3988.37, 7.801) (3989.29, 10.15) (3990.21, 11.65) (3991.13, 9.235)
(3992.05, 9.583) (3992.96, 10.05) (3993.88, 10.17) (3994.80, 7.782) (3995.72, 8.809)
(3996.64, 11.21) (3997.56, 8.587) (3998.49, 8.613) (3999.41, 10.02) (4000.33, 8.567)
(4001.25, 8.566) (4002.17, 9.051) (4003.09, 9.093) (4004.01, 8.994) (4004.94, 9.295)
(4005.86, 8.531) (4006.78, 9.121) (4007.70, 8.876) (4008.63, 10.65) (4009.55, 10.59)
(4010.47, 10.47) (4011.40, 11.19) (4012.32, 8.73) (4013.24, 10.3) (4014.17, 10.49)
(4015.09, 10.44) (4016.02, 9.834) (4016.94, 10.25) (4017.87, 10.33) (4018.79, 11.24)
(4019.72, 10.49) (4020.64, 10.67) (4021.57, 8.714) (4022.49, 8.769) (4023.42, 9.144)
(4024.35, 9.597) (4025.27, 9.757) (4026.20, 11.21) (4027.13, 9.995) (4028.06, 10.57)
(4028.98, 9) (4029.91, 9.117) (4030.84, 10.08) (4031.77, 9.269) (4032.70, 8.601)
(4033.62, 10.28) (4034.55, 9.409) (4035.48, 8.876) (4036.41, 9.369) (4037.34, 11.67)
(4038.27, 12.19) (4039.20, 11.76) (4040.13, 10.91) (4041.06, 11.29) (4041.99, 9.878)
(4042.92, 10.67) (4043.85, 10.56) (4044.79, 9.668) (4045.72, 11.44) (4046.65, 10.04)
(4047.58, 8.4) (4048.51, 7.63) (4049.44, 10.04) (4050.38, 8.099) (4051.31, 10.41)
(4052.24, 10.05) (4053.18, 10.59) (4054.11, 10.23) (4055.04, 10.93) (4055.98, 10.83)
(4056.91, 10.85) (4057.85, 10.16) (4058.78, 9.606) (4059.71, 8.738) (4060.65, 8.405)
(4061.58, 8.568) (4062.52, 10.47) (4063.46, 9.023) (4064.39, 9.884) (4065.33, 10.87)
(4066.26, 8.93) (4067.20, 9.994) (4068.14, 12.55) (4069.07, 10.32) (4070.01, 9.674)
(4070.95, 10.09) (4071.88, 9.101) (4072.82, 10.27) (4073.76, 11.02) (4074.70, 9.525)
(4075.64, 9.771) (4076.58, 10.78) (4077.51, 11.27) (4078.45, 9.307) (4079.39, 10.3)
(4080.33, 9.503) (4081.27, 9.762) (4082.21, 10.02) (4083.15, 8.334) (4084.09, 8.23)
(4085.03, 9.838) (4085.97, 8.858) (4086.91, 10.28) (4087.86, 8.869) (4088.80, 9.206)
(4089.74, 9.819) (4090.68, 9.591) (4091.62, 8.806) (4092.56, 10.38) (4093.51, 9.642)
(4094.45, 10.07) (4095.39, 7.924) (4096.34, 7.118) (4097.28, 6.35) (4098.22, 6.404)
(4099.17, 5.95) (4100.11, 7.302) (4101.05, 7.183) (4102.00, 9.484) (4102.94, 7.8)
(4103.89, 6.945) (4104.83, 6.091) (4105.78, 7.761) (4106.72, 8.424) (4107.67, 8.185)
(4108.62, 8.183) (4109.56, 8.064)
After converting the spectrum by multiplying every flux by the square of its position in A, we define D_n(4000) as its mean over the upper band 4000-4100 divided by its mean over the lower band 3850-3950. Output 1.35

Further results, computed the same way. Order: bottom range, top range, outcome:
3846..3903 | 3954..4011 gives 1.10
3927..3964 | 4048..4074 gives 1.44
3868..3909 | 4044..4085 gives 1.46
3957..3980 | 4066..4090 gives 1.61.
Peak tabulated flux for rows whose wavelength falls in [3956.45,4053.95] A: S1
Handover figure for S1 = 12.19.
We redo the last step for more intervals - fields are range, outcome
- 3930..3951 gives 11.53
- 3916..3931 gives 9.182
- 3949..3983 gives 10.97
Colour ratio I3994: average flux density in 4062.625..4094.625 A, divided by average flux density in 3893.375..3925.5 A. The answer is 1.2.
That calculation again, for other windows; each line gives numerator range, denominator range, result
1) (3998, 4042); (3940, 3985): 1.33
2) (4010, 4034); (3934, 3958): 1.29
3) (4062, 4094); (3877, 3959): 1.31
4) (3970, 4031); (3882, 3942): 1.24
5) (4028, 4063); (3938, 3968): 1.30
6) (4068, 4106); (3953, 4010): 1.12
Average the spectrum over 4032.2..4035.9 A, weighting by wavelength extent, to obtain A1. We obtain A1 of 9.31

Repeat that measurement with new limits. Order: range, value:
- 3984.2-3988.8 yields 8.35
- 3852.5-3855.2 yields 7.9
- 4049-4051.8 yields 9.51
